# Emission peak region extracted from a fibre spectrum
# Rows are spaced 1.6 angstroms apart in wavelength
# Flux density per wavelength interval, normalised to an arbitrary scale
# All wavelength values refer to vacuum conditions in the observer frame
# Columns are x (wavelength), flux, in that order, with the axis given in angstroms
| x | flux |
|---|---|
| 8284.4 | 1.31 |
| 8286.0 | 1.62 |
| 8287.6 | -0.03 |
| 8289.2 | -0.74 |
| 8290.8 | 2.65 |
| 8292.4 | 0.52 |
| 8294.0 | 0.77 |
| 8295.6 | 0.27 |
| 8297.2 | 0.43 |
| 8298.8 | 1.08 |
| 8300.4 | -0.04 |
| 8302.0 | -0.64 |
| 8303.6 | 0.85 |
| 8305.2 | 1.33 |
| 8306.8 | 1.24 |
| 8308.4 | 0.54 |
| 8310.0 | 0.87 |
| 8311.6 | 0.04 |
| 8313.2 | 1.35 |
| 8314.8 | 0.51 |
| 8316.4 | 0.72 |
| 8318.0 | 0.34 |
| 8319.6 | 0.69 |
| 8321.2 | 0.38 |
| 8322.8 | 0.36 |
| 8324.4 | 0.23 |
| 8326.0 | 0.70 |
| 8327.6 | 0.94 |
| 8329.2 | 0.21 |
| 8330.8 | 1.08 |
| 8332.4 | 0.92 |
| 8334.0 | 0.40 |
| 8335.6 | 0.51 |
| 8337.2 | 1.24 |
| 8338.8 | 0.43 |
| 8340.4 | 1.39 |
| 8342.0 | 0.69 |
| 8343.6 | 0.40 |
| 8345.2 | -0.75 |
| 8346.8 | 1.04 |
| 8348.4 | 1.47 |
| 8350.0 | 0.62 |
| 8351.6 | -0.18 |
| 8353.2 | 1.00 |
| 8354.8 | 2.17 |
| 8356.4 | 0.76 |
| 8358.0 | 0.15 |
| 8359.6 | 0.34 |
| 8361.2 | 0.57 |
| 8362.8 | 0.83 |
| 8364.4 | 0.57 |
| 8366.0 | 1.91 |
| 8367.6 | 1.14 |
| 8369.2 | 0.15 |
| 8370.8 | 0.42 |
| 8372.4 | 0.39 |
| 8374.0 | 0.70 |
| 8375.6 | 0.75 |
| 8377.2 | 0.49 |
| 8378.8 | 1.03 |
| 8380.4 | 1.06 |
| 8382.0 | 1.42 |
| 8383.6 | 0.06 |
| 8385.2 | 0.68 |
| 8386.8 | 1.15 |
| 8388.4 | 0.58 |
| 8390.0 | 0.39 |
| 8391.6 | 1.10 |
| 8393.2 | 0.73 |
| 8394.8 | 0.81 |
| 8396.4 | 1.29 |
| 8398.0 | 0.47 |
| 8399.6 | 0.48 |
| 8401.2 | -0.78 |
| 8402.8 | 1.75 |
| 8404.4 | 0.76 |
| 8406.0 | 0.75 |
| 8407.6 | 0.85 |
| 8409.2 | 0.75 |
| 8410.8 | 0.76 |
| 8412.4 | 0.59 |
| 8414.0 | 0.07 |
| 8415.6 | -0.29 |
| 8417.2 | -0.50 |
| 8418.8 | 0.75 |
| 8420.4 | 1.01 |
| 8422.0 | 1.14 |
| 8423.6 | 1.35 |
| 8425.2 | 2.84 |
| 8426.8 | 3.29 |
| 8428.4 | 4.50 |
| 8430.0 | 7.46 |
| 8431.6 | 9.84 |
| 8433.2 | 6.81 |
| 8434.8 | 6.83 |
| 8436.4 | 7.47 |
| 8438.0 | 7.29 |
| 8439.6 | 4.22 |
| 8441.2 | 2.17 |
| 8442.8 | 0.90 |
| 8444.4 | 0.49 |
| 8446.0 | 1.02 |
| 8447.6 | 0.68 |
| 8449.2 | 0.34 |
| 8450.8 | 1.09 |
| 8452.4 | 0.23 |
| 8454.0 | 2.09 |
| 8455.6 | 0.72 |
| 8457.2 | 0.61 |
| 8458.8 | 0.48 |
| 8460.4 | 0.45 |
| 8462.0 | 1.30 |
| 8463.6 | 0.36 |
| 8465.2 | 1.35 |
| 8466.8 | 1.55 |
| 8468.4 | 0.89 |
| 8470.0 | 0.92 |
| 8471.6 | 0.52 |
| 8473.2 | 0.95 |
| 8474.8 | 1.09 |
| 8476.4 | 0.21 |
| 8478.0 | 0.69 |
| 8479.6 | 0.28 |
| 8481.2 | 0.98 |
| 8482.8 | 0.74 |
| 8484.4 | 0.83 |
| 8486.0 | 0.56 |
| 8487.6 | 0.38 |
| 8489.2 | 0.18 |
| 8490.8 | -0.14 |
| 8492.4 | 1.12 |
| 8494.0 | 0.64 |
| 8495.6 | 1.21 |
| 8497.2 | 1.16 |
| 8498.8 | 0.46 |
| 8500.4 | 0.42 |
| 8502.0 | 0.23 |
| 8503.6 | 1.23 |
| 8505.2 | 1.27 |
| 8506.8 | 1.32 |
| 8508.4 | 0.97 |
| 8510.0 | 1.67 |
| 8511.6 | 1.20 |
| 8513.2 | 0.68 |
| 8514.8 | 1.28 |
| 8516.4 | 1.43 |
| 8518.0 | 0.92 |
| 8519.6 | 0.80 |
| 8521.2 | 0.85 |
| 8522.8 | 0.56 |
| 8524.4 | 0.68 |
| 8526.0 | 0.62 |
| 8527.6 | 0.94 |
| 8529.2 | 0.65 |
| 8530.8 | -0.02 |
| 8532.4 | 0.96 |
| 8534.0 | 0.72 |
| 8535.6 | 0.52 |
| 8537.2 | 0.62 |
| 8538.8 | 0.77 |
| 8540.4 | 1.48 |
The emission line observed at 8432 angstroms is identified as [O II] 3727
